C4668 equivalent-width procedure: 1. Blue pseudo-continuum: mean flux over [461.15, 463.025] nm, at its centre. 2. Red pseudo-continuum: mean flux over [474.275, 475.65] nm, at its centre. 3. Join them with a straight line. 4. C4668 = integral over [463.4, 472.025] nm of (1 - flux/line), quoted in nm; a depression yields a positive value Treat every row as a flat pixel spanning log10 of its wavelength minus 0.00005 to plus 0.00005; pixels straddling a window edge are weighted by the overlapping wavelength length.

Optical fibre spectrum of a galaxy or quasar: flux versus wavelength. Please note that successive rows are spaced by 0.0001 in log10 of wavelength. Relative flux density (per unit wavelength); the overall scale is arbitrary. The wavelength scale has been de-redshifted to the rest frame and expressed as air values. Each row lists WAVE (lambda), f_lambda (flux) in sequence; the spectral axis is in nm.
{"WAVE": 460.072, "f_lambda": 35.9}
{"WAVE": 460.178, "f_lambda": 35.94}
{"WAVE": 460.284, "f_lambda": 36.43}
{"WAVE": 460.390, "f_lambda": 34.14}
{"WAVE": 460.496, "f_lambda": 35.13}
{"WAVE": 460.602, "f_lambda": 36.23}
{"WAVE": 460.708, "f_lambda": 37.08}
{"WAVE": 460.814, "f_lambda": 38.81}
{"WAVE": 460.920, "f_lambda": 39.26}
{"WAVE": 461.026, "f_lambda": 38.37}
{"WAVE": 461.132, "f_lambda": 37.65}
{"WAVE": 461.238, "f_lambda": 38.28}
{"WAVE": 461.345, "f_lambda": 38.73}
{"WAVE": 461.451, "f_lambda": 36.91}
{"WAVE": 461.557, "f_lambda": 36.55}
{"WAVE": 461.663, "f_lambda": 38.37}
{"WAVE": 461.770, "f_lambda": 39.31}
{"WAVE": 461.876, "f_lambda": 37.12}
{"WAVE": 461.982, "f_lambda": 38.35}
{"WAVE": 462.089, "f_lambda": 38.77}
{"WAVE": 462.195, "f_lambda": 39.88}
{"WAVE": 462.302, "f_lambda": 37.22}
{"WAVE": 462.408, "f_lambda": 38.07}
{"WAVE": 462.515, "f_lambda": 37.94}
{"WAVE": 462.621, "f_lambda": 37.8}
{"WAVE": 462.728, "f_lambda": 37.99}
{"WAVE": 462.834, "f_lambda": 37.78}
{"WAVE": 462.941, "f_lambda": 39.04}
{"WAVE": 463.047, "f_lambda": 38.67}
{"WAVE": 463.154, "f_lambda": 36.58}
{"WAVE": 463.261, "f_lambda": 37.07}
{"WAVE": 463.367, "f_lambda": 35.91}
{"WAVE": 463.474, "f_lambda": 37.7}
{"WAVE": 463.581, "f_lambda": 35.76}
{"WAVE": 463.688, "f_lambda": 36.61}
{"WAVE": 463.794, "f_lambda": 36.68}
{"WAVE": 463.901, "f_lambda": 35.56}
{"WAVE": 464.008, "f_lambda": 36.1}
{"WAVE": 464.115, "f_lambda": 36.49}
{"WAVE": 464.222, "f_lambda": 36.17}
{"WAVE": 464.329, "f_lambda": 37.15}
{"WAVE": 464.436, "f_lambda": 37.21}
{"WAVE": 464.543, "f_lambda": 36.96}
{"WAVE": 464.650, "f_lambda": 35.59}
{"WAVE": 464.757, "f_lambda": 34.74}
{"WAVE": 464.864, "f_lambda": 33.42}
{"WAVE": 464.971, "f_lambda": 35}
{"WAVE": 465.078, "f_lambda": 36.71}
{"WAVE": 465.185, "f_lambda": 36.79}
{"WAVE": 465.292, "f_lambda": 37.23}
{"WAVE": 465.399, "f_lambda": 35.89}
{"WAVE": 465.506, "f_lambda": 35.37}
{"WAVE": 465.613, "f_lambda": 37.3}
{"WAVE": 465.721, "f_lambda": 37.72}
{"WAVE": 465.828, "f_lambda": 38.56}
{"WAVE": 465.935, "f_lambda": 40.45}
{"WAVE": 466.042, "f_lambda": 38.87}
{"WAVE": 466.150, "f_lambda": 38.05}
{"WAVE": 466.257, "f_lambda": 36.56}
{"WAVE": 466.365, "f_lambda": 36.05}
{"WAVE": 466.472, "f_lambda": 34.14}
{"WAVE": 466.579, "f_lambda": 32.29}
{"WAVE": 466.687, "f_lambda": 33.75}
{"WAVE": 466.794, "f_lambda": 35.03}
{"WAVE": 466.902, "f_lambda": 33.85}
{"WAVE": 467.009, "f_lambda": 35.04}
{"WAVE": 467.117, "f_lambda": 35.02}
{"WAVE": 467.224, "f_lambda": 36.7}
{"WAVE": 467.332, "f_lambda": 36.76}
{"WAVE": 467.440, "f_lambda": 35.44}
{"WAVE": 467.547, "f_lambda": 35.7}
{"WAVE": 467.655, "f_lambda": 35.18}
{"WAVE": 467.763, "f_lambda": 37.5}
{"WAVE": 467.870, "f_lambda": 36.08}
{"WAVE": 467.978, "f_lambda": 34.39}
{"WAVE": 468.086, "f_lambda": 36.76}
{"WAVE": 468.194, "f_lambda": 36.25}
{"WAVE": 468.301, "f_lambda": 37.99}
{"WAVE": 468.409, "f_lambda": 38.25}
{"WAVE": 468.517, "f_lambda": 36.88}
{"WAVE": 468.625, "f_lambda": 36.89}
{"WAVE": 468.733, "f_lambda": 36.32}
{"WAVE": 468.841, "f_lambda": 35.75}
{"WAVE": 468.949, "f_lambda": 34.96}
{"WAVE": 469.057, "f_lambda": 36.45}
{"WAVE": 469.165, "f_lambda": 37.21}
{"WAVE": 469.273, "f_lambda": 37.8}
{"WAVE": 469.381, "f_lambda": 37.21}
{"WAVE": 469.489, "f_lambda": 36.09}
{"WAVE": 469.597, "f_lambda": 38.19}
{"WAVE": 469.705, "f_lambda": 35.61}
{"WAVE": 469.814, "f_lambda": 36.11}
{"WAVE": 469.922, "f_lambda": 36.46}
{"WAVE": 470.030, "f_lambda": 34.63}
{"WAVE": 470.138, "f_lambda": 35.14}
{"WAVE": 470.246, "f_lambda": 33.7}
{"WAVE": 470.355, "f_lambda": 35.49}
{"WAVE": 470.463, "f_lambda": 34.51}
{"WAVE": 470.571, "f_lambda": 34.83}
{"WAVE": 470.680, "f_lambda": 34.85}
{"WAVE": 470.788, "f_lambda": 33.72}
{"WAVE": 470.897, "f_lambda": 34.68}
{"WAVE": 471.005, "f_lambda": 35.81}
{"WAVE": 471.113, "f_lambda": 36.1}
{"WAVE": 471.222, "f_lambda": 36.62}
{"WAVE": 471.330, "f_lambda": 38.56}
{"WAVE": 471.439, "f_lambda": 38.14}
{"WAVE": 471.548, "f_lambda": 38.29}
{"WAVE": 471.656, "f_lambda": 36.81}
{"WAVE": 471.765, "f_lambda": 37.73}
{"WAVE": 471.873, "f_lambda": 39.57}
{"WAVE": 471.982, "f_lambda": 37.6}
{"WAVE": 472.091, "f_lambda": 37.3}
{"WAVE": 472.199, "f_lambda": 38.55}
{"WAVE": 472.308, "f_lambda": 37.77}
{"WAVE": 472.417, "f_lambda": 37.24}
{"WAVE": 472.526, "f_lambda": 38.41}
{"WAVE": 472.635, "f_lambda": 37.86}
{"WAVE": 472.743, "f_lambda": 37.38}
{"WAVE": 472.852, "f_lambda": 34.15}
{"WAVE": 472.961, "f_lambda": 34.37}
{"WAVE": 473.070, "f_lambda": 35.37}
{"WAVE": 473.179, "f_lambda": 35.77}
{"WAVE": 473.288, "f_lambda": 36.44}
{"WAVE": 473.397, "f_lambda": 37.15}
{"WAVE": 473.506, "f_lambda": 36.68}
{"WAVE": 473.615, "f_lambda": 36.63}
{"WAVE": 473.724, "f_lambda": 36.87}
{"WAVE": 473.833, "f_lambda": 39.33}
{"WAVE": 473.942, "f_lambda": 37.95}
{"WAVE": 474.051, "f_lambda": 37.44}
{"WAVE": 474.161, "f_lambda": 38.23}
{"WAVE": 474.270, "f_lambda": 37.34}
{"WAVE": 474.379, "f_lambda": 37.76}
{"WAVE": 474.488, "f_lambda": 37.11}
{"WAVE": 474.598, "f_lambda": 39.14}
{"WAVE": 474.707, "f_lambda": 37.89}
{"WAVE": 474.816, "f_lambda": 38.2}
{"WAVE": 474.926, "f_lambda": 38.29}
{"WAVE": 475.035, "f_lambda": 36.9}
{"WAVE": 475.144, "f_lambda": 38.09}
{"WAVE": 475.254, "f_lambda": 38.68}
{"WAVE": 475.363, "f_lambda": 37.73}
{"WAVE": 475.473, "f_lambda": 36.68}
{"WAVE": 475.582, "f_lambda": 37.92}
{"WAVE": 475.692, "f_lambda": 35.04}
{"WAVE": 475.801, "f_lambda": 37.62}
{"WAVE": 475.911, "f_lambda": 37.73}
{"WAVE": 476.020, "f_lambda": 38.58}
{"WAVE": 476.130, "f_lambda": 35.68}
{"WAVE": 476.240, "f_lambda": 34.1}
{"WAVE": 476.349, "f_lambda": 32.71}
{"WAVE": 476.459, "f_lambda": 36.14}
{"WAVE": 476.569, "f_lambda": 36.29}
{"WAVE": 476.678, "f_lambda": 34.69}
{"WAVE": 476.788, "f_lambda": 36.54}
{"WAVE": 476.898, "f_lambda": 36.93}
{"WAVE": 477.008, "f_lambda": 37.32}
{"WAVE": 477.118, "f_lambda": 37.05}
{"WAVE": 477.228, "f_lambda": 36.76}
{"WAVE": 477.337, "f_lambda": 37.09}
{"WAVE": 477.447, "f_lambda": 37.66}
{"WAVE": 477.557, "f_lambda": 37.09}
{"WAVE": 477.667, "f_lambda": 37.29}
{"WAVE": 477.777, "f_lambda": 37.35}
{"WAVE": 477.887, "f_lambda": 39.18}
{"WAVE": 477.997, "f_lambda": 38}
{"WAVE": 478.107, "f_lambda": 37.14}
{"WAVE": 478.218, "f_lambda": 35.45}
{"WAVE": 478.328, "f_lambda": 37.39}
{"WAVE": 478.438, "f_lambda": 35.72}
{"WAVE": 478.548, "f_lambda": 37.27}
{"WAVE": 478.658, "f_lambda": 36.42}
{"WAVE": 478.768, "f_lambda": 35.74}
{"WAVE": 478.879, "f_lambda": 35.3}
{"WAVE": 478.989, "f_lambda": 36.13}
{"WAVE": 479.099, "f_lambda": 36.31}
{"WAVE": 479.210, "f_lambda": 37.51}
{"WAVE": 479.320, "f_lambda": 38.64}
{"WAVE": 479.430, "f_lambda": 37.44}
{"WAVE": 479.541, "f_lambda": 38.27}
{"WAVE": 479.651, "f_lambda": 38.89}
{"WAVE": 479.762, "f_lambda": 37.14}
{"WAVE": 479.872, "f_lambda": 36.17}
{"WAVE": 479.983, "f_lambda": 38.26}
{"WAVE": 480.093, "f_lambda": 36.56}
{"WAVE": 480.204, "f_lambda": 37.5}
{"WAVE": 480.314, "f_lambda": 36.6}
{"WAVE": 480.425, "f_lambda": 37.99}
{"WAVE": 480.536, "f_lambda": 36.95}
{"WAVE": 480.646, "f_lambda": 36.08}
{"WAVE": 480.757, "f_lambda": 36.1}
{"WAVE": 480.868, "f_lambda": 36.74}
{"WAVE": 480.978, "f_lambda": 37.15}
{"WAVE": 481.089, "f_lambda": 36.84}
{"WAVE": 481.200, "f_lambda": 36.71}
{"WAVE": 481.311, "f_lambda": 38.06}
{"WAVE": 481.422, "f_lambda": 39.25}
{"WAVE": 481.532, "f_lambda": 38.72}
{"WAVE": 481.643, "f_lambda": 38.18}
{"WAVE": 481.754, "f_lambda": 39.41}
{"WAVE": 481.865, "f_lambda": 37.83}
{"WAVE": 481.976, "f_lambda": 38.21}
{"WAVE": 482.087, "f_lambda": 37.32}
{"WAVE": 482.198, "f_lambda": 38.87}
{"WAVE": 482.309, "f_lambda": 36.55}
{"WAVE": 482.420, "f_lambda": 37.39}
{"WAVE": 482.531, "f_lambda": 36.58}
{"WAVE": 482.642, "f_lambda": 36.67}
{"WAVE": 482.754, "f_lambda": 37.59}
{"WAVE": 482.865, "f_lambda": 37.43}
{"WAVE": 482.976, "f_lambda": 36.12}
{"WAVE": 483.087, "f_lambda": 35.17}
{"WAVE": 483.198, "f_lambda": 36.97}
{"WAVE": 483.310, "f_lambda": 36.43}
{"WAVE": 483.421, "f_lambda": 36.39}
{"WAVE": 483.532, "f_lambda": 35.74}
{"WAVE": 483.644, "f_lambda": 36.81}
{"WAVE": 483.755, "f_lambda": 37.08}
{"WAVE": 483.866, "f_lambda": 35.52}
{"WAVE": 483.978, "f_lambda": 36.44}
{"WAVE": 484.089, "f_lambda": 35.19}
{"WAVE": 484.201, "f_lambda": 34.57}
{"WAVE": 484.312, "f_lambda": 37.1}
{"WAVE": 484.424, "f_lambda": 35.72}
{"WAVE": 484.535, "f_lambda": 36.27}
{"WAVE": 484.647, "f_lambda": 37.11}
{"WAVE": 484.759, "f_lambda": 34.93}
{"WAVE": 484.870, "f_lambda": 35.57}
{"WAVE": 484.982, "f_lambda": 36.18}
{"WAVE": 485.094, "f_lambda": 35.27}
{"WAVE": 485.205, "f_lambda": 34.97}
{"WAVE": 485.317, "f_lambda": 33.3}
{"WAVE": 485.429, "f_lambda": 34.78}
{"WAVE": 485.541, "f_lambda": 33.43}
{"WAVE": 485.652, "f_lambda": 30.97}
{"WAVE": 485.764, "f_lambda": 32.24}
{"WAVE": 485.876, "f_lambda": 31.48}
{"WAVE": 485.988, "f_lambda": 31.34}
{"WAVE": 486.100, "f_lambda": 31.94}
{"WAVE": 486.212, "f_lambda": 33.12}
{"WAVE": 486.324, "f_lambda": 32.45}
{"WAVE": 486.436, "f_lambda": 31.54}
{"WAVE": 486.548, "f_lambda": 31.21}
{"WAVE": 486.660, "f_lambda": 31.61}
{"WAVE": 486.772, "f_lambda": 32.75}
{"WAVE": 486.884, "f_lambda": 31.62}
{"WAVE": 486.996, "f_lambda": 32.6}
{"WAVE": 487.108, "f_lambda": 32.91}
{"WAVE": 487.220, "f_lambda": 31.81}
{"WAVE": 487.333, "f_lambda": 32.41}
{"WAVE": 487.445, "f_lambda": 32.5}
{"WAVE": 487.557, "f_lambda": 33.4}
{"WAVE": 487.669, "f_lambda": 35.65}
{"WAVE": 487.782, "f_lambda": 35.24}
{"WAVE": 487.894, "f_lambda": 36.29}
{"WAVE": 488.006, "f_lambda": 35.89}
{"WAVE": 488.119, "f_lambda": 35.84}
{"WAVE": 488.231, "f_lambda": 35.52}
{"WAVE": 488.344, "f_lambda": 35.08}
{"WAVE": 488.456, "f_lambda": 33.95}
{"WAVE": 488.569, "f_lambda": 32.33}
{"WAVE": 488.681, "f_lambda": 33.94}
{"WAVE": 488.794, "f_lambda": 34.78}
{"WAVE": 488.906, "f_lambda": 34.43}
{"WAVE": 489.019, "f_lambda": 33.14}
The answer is 0.391 nm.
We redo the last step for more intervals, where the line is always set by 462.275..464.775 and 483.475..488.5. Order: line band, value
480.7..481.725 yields -0.08 nm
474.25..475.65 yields -0.09 nm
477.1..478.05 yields -0.06 nm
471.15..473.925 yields -0.11 nm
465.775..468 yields 0.03 nm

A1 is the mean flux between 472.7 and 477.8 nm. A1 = 36.9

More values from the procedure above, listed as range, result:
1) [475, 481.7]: 37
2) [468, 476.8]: 36.7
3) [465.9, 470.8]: 36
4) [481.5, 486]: 36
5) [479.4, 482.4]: 37.5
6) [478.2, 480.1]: 37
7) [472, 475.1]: 37.3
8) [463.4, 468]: 36.1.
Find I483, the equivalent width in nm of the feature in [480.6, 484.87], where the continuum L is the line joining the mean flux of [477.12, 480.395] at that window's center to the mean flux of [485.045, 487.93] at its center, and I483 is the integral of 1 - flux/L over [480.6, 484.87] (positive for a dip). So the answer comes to -0.23 nm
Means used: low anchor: 37.1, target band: 36.9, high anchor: 32.9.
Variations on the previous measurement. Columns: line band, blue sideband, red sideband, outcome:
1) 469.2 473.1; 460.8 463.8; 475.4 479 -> 0.07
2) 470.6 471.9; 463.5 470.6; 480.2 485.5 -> -0.01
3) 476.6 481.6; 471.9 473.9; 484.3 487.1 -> -0.26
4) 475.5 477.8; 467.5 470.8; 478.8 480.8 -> 0.01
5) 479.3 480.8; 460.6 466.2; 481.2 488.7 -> -0.07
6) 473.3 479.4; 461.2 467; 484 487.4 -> -0.36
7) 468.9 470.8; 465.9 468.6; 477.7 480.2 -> 0.03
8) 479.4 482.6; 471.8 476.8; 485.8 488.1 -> -0.24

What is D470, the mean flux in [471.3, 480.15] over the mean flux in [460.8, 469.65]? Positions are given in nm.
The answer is 1.01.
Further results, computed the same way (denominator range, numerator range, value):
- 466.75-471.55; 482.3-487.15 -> 0.96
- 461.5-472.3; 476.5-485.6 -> 1.00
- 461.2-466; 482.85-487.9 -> 0.92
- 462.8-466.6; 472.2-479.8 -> 1.01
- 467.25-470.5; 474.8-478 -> 1.02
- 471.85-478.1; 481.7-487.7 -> 0.94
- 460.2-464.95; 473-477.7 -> 1.00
